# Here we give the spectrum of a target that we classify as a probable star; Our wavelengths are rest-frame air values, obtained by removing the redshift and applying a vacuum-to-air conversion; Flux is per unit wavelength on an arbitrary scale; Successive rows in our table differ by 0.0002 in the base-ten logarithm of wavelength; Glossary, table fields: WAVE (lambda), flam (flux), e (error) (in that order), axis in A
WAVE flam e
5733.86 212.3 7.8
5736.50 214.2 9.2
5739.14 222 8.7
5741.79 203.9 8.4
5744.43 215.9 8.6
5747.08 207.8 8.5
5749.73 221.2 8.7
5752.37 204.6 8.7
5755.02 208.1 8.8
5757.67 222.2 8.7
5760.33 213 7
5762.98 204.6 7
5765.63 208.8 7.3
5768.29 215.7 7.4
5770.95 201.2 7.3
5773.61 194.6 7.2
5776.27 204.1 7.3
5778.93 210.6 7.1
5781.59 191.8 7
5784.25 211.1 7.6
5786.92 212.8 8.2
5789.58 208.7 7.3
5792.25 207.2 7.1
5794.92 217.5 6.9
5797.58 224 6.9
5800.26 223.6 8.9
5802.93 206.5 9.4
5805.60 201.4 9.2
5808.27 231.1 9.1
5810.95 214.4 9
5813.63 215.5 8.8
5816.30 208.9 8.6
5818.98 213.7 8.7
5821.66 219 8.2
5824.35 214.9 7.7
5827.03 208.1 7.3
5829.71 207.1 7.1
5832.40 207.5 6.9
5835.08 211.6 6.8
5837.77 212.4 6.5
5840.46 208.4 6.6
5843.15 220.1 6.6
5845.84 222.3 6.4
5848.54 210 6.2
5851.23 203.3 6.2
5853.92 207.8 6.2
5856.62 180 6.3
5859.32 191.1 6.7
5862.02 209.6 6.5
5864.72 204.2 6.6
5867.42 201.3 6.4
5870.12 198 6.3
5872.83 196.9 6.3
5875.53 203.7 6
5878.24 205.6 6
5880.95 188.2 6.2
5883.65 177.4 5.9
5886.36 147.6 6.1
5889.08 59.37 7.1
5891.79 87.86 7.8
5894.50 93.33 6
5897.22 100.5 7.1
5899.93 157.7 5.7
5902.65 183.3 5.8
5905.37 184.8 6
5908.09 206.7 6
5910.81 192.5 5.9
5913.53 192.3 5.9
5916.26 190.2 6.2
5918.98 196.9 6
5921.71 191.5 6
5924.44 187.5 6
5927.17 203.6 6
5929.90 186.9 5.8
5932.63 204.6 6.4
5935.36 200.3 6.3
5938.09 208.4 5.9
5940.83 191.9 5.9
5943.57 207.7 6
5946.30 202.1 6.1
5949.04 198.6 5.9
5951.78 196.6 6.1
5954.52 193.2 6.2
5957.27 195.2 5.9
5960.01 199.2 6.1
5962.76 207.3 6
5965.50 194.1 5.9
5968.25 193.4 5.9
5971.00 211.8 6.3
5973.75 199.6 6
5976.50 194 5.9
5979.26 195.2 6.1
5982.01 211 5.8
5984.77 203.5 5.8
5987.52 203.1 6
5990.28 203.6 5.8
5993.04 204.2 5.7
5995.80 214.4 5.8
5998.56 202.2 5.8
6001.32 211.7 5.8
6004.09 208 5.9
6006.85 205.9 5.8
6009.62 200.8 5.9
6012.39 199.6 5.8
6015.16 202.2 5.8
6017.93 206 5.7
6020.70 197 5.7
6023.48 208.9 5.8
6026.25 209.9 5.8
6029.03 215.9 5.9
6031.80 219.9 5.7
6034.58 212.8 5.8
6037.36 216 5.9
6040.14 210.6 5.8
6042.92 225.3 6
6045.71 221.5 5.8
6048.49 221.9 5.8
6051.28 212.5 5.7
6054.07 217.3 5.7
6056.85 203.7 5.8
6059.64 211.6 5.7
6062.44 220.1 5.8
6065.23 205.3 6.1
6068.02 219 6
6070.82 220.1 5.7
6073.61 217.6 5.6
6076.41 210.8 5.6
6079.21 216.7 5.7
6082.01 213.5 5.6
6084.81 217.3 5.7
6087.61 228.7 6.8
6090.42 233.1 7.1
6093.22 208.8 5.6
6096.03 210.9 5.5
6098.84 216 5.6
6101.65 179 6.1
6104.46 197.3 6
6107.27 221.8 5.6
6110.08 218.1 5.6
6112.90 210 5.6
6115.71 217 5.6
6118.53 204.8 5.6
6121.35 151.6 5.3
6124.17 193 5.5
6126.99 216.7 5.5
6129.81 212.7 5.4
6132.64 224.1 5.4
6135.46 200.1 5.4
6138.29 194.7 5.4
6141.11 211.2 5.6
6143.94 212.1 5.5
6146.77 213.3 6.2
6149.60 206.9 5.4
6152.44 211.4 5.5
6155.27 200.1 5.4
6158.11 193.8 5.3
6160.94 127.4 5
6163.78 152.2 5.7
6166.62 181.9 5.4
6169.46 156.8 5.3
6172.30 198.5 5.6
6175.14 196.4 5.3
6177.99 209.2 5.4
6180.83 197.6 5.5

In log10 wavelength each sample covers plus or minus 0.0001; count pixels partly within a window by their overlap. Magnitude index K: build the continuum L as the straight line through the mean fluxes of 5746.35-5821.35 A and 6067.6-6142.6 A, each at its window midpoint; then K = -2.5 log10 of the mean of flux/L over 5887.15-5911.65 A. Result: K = 0.44 mag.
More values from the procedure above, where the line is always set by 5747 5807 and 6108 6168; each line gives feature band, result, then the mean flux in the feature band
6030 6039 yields -0.08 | 216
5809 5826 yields -0.03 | 215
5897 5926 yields 0.12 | 184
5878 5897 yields 0.49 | 131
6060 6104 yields -0.07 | 214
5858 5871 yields 0.03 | 201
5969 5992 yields 0.00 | 202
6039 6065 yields -0.08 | 216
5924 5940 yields 0.03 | 199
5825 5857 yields -0.01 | 209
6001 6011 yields -0.02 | 206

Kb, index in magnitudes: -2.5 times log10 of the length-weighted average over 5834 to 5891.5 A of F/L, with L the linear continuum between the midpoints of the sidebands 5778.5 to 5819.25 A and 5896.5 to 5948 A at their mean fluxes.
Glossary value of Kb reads 0.06 mag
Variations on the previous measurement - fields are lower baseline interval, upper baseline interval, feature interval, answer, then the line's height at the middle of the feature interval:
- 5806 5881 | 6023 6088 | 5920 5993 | 0.07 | 212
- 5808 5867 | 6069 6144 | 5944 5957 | 0.06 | 210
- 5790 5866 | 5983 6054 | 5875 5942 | 0.21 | 210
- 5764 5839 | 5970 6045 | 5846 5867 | 0.04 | 210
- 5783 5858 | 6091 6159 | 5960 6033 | 0.02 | 208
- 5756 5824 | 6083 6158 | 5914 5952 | 0.07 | 210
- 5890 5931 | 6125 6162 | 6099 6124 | -0.01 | 198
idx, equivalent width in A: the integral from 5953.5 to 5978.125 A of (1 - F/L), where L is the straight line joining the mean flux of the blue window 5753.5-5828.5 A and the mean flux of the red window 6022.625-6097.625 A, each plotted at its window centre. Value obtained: 1.8 A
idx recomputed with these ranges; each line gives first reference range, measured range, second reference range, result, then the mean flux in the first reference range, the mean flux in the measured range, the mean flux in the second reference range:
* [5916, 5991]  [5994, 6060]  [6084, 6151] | -2.4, 199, 211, 208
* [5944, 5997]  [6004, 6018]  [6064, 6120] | 0.1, 201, 203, 213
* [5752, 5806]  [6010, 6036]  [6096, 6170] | -0.8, 209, 208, 198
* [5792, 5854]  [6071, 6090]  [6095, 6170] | -1.7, 213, 218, 198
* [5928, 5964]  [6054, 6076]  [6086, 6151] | -0.9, 199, 214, 208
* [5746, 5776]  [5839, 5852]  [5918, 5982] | -0.6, 209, 213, 199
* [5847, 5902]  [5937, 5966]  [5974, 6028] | -1.2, 171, 200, 204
